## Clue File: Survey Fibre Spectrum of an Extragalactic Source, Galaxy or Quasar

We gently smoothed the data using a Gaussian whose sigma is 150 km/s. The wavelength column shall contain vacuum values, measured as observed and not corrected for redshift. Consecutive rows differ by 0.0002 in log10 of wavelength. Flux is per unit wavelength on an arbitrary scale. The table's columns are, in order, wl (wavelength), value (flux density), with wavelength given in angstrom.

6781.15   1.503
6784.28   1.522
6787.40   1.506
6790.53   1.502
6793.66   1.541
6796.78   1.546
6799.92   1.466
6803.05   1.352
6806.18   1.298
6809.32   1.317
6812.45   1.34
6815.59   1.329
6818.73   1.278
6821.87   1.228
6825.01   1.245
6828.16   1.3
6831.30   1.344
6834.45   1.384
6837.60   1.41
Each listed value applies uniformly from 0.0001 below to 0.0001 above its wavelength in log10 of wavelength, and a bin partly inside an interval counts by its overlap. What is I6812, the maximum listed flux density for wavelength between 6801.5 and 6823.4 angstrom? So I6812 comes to 1.352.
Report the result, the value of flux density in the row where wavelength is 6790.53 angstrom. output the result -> 1.502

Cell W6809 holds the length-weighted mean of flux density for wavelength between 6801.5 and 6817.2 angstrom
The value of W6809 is 1.33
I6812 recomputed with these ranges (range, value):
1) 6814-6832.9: 1.344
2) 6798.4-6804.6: 1.466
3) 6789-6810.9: 1.546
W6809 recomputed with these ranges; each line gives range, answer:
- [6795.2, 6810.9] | 1.4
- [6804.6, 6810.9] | 1.31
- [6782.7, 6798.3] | 1.52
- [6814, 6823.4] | 1.28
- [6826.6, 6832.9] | 1.32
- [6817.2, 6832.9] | 1.28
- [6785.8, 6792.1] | 1.5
